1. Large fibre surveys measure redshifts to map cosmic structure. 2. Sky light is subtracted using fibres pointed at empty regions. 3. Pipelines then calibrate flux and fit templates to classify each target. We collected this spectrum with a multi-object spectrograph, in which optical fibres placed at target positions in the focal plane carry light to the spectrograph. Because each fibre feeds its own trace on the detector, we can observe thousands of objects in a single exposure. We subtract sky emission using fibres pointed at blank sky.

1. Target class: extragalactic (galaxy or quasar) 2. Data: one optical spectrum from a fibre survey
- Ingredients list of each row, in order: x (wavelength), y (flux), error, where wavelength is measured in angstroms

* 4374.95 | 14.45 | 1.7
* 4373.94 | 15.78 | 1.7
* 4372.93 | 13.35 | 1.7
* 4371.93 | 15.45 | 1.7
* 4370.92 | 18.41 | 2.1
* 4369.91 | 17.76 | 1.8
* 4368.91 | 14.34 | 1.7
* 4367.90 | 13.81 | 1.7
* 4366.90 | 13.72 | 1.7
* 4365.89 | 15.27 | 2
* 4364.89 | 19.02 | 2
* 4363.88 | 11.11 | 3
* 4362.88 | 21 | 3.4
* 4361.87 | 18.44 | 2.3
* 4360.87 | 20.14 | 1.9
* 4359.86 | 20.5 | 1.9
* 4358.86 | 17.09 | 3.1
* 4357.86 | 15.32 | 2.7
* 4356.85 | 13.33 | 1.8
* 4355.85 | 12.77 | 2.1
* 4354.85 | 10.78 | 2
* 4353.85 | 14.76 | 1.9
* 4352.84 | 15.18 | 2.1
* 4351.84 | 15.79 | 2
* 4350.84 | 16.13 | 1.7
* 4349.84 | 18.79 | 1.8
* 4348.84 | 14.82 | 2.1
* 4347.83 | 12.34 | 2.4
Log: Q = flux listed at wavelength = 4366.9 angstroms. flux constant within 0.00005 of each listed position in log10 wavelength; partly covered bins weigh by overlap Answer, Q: 13.72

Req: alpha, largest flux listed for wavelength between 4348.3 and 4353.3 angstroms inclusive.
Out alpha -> 18.79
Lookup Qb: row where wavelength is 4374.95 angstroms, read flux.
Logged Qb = 14.45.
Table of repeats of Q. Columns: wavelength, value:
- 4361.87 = 18.44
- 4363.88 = 11.11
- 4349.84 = 18.79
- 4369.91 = 17.76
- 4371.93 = 15.45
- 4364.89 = 19.02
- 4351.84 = 15.79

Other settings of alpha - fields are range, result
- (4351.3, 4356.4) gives 15.79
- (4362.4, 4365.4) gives 21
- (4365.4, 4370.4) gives 17.76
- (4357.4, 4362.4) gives 20.5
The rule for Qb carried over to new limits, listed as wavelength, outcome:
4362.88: 21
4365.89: 15.27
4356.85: 13.33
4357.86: 15.32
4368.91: 14.34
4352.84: 15.18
